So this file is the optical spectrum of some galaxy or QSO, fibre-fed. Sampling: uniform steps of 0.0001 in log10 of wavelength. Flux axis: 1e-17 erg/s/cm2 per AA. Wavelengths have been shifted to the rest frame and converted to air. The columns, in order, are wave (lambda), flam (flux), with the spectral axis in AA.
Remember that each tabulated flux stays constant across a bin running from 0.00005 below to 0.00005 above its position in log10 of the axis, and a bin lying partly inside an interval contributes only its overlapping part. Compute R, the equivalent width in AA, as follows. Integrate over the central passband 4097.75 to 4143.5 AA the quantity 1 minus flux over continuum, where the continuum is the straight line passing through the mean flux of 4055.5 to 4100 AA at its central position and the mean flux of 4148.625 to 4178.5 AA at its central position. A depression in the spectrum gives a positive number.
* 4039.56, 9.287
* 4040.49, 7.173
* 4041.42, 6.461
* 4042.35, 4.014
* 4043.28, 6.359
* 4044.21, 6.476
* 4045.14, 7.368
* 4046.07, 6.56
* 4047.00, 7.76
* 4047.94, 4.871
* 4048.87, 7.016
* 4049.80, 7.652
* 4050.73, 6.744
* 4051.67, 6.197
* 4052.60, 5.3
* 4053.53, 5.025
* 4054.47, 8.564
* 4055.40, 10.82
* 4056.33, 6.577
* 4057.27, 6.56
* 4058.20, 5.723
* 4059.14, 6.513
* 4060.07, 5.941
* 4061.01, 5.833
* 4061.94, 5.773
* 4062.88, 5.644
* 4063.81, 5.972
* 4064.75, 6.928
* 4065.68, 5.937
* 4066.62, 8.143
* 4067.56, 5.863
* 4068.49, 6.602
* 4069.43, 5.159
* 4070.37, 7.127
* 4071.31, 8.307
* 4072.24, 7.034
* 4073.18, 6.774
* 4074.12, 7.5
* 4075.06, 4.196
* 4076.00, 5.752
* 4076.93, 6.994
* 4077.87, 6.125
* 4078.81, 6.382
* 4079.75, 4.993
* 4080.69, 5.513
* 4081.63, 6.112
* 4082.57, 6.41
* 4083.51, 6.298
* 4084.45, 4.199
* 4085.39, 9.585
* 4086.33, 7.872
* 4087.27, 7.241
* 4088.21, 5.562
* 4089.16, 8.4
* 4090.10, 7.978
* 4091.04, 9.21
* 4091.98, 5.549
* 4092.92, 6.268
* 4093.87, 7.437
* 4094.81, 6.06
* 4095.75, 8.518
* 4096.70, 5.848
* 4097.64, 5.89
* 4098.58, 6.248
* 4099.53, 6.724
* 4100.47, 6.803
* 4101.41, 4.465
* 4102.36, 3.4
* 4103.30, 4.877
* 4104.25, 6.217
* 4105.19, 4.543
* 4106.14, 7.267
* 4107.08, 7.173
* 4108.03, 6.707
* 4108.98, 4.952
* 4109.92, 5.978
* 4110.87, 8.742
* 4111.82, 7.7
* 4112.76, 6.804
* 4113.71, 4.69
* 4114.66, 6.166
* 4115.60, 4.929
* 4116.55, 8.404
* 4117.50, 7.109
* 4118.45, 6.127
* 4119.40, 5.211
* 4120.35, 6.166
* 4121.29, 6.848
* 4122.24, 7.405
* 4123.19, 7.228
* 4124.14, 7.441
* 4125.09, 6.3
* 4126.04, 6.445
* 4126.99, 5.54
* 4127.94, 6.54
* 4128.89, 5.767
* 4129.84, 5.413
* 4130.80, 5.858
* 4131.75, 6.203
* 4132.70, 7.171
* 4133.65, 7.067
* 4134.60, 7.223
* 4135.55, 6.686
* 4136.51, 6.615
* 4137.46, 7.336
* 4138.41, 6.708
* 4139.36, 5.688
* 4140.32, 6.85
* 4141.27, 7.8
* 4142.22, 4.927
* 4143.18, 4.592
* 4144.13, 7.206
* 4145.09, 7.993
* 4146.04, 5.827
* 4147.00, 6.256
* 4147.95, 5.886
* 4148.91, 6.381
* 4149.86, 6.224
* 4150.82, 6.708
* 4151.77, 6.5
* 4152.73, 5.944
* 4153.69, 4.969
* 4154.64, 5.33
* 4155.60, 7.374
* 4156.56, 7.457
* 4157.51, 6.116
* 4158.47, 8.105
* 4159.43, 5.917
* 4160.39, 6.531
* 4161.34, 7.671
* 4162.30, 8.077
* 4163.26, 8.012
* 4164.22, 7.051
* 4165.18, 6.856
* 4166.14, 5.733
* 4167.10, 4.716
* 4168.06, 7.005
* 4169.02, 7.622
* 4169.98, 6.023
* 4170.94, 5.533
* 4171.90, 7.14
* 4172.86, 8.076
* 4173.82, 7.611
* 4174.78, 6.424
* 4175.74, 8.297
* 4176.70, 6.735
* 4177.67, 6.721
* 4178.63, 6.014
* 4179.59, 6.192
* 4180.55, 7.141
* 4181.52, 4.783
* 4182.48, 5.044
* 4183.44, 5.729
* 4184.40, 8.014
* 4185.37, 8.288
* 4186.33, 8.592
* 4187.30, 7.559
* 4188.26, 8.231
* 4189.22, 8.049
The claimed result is 2.3 AA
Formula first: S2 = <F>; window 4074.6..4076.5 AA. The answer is 5.04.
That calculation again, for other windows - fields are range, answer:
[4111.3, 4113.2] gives 7.31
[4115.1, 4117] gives 6.65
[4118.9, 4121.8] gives 6.1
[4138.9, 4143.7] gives 5.98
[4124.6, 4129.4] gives 6.12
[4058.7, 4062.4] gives 6.02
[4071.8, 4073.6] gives 6.9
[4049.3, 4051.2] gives 7.2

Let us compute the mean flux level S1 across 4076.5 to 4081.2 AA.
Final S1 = 5.99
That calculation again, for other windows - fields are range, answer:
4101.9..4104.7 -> 4.83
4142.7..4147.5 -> 6.37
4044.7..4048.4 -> 6.63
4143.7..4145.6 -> 7.57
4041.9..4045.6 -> 6.07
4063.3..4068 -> 6.56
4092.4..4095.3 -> 6.59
